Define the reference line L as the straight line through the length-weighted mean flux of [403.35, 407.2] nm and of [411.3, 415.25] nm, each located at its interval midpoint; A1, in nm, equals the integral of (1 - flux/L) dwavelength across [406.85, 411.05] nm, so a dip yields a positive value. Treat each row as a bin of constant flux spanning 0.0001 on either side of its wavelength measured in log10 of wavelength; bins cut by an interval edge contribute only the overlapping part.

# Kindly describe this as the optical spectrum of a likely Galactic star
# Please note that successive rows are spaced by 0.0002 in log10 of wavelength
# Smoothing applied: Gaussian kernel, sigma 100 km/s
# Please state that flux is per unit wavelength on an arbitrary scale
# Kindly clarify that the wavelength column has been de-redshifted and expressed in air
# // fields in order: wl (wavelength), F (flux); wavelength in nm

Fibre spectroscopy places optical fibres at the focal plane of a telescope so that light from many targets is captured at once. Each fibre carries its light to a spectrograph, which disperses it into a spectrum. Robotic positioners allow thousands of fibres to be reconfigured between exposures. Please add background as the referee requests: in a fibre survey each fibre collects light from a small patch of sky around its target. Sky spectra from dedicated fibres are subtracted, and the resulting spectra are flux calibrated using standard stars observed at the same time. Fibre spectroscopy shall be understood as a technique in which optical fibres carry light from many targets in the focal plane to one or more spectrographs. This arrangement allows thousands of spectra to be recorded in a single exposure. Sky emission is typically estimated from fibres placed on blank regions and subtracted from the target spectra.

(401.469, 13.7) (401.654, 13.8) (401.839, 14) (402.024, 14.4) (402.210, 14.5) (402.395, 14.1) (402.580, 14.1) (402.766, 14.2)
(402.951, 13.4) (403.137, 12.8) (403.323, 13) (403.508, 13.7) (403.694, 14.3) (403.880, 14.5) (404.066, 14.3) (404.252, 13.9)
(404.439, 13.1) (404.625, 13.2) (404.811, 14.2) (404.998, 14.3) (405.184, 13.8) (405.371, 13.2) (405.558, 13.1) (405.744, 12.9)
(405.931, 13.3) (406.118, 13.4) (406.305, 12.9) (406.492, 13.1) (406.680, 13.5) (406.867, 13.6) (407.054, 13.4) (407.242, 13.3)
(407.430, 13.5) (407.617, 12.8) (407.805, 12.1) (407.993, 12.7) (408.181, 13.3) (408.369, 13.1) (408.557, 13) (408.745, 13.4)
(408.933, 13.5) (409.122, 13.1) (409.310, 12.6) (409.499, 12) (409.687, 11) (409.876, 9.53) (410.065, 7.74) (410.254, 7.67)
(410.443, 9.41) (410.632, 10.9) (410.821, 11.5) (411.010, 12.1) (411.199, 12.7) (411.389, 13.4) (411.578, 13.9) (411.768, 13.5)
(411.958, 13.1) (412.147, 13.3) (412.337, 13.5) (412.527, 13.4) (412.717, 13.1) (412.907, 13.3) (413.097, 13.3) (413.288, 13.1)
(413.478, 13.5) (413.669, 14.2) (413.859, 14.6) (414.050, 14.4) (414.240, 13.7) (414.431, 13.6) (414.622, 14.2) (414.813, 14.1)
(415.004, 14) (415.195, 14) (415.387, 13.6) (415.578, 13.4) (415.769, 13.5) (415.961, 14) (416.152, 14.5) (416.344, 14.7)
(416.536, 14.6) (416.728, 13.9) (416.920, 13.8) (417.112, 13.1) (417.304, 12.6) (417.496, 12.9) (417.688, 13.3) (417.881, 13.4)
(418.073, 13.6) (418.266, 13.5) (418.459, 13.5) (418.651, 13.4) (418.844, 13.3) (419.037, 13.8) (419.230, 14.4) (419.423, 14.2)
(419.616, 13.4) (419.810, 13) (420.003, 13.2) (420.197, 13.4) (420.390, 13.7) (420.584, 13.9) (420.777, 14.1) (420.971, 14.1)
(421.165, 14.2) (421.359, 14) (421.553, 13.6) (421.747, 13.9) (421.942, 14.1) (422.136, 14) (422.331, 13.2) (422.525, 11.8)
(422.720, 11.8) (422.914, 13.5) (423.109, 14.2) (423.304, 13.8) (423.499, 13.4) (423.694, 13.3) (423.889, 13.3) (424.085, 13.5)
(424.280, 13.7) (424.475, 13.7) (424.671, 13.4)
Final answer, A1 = 0.52 nm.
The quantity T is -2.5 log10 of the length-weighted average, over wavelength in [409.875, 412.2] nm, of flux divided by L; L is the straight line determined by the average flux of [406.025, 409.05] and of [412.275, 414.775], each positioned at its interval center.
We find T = 0.17 mag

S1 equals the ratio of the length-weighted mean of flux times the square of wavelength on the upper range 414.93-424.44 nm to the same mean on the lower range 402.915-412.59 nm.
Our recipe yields 1.1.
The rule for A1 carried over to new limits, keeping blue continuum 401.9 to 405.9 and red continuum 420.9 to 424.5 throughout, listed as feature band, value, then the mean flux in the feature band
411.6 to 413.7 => 0.04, 13.4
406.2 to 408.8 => 0.11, 13.1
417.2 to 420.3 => 0.03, 13.4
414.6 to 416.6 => -0.06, 14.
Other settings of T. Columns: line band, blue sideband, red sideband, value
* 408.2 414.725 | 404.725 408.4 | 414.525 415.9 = 0.08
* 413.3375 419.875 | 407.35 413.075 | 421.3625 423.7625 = -0.07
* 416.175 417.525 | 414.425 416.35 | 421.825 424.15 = 0.01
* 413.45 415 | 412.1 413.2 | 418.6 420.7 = -0.05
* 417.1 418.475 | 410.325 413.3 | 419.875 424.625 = 0.00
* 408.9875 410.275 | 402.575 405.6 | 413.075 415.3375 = 0.27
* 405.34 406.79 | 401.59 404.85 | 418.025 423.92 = 0.05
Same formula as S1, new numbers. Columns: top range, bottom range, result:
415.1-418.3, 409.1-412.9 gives 1.18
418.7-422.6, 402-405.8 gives 1.08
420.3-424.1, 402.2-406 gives 1.08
